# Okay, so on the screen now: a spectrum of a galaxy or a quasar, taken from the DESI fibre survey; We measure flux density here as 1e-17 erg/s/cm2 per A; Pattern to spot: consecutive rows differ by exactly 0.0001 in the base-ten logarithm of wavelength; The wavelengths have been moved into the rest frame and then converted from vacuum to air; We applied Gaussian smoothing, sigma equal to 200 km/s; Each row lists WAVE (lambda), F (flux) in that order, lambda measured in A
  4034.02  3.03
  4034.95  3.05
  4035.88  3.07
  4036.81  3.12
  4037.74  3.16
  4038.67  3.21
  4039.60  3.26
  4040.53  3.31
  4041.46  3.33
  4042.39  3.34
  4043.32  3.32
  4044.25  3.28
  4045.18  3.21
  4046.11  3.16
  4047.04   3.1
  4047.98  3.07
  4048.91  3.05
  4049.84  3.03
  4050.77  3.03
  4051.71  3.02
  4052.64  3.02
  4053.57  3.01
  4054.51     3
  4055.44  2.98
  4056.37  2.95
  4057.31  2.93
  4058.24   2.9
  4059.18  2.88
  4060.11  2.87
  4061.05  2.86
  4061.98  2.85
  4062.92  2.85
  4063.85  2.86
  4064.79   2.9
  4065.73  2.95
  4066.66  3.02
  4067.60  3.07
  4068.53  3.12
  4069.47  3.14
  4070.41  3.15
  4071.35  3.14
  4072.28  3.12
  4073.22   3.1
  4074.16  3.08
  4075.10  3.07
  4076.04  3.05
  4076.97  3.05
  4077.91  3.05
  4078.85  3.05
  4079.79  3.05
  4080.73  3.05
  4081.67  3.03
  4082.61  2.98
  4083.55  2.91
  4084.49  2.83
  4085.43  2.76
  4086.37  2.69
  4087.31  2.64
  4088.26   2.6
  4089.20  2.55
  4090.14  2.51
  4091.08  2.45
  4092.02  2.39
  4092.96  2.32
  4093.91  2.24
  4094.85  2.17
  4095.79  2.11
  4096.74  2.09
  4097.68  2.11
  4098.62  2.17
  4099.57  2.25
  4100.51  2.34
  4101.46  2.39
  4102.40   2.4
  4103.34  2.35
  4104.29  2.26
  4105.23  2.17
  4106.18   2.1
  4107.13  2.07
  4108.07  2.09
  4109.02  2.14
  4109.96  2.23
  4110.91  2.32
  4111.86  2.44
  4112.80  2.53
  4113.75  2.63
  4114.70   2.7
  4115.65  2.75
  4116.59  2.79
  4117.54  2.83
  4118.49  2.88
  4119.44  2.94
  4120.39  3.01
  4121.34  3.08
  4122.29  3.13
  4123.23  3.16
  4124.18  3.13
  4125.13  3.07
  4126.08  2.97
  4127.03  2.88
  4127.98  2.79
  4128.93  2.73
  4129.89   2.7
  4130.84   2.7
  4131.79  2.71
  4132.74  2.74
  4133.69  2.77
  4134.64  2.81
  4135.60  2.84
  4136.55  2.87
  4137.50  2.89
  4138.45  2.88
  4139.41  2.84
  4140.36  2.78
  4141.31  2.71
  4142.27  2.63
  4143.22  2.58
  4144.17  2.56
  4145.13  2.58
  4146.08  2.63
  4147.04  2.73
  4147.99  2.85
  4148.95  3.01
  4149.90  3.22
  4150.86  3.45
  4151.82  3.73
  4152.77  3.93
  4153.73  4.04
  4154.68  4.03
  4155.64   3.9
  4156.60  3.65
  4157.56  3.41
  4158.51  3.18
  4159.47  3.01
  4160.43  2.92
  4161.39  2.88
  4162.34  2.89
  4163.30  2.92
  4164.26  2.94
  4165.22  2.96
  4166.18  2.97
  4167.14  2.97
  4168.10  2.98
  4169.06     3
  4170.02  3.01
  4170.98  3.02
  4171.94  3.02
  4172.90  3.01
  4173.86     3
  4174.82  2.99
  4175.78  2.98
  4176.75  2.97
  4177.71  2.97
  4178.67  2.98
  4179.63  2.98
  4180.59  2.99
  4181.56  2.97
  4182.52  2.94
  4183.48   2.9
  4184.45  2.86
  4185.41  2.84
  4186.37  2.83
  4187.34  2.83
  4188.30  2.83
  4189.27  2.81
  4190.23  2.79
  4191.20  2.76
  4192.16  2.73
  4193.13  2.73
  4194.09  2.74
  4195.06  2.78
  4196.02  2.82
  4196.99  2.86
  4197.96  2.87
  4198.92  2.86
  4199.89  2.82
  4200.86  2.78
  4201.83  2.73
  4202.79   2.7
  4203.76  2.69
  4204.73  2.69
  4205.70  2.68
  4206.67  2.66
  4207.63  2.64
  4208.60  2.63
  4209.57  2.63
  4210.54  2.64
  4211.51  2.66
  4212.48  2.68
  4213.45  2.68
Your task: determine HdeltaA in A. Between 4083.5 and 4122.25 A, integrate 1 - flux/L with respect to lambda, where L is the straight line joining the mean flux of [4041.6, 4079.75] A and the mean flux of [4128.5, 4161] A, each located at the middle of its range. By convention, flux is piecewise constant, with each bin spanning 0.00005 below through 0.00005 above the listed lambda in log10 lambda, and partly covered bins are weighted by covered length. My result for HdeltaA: 7.2 A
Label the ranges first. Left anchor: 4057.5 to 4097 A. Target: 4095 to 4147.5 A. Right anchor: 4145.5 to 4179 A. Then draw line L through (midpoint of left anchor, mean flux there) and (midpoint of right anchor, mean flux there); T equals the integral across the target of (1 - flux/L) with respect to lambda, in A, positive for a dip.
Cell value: 6.6 A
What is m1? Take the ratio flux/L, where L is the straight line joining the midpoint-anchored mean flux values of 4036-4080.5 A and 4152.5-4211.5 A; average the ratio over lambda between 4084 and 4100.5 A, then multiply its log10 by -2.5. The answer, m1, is 0.25 mag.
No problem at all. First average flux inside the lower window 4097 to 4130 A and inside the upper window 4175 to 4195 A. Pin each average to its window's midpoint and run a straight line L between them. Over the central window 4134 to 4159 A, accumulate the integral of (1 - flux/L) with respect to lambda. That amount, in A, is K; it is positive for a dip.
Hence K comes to -3.5 A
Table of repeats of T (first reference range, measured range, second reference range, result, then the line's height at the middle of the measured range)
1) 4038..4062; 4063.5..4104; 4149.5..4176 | 5.1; 3.12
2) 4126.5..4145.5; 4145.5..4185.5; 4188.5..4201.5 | -4.9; 2.77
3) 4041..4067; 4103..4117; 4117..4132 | 2.7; 2.94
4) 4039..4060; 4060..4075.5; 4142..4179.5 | 0.4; 3.1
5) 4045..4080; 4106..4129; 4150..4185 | 2.9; 3.09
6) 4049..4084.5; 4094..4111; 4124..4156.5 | 4.5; 3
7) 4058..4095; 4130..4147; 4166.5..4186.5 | 1.1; 2.93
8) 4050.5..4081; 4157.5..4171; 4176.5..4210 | -0.7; 2.85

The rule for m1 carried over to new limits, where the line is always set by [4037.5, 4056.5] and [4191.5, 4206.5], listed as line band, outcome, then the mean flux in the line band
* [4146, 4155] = -0.17 mag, 3.38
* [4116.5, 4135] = 0.02 mag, 2.89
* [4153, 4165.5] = -0.16 mag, 3.3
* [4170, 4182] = -0.06 mag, 2.99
